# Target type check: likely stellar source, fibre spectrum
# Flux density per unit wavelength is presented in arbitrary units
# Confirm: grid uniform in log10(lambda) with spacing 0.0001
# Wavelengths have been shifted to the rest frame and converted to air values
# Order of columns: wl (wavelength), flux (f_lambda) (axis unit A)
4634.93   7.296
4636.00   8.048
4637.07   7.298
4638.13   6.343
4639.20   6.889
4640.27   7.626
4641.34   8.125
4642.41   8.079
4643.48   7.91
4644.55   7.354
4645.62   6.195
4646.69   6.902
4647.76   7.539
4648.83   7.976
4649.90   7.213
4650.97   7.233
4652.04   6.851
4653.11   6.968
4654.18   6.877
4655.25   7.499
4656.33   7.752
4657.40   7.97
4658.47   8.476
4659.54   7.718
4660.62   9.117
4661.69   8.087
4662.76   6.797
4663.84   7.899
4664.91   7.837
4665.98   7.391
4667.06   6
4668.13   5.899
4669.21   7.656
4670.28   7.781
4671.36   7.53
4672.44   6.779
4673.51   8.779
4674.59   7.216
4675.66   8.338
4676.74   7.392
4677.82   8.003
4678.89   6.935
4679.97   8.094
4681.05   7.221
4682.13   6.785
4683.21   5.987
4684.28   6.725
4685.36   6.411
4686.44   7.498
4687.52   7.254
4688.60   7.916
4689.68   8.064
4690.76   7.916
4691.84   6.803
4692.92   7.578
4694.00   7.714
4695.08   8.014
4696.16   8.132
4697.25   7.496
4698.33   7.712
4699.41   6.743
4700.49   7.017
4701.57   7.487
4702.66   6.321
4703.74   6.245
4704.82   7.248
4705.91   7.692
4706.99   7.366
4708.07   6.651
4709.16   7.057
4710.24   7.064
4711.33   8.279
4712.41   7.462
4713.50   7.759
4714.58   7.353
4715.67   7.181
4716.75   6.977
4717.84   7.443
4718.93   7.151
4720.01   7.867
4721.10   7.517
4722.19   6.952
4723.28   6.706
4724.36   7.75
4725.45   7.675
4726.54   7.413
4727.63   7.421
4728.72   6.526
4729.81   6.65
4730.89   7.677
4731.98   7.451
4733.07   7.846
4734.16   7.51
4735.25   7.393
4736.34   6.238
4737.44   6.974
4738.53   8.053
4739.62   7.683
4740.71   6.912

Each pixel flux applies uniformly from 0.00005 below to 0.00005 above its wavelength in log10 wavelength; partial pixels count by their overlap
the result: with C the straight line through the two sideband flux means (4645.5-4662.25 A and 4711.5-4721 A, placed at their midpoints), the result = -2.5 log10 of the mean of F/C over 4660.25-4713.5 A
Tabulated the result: 0.02 mag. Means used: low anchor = 7.56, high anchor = 7.44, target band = 7.37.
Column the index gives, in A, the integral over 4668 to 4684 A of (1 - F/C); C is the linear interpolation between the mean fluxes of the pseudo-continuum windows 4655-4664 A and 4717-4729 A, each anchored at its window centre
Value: 0.8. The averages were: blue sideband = 7.93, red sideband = 7.32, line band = 7.39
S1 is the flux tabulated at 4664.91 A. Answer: 7.837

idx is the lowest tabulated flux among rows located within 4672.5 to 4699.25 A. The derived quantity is 5.987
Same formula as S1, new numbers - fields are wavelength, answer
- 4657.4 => 7.97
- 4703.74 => 6.245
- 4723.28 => 6.706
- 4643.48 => 7.91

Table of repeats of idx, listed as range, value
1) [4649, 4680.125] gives 5.899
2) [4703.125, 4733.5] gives 6.245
